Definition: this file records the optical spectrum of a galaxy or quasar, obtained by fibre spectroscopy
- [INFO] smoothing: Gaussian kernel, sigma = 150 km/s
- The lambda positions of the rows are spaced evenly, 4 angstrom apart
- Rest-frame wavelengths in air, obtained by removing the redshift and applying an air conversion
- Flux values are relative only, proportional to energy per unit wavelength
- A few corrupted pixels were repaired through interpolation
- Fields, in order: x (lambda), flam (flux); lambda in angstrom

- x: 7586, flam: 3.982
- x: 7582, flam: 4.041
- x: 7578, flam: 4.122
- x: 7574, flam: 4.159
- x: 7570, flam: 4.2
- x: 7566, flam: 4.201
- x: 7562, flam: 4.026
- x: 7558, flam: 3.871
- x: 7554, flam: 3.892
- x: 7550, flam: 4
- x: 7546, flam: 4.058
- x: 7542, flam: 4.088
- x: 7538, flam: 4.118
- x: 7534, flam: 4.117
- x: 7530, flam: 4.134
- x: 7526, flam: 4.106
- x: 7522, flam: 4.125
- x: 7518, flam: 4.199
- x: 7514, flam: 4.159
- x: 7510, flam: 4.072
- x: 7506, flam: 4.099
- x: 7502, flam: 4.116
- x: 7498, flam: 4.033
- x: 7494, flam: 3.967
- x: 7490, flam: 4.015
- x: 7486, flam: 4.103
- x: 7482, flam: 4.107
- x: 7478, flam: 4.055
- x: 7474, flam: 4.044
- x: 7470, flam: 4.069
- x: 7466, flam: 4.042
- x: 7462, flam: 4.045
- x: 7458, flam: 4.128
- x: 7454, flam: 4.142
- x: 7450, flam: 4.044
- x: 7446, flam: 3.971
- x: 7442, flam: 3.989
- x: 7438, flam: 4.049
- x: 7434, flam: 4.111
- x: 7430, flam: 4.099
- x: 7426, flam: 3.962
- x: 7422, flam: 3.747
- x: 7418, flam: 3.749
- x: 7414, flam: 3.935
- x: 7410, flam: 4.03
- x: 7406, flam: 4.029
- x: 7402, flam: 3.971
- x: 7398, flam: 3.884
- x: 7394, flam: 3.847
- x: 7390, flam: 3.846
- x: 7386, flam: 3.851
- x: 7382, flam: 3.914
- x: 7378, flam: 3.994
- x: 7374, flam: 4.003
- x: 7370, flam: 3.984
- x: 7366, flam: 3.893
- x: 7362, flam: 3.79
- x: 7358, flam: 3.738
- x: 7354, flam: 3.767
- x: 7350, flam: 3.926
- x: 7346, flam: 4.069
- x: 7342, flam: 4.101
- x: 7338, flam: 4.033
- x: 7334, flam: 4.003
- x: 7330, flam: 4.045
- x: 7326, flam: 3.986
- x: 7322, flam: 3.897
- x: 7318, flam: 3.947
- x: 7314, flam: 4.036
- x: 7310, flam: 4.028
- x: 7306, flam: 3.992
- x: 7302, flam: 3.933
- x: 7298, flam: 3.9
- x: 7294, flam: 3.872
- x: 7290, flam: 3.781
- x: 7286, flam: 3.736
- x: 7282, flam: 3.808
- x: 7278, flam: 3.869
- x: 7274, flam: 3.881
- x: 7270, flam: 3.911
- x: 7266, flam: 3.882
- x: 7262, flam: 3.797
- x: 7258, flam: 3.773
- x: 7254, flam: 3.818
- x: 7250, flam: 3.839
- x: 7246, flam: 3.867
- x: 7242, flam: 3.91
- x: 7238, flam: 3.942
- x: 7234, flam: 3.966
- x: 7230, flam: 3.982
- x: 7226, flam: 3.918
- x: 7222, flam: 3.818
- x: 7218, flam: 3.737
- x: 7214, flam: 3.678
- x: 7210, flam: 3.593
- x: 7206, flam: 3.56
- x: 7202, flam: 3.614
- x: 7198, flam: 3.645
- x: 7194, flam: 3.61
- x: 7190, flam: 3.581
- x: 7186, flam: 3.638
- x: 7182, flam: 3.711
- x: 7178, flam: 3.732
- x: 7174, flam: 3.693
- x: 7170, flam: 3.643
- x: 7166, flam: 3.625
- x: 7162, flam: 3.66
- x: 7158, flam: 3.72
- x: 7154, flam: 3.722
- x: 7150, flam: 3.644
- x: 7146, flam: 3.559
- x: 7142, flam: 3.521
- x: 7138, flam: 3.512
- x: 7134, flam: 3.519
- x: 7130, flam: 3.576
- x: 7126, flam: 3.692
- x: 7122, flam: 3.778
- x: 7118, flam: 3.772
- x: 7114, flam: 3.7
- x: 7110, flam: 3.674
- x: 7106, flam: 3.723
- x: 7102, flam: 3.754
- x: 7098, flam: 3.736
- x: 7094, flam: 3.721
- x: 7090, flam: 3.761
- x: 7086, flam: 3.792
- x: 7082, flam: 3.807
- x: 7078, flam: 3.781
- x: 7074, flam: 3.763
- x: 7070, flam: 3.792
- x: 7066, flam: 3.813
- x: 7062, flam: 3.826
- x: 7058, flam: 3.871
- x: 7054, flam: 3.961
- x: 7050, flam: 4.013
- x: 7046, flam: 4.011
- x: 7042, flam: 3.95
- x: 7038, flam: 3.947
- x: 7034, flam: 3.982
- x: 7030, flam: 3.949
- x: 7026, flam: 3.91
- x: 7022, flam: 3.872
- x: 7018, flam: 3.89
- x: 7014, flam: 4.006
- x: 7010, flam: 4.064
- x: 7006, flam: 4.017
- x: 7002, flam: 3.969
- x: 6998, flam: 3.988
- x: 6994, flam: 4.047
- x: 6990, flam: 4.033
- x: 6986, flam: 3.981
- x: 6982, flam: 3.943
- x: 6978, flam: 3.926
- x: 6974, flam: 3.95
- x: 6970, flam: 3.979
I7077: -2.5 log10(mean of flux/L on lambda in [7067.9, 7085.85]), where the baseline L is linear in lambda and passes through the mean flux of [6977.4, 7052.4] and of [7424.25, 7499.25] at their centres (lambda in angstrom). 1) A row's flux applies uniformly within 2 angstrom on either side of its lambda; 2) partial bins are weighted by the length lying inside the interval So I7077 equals 0.06 mag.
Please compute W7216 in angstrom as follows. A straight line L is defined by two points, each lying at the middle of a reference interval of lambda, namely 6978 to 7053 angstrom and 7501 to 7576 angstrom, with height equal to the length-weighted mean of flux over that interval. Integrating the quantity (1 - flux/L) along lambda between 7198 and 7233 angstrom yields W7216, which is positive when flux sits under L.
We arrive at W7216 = 2.44 angstrom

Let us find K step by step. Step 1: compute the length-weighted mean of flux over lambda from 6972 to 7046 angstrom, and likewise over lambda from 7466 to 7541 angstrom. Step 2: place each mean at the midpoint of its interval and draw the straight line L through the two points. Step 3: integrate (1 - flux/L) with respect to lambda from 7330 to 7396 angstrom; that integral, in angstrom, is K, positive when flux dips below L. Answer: 2.10 angstrom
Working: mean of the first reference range 3.97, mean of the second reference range 4.09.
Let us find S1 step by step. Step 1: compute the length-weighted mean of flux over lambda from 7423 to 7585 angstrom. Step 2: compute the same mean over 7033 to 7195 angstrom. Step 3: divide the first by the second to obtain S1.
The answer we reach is 1.1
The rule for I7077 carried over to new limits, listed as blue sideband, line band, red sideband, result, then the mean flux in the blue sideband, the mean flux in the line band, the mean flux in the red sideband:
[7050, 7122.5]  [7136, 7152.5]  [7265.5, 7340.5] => 0.08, 3.79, 3.56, 3.93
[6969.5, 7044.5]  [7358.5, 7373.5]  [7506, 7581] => 0.05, 3.97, 3.89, 4.09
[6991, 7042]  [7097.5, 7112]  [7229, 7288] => 0.06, 3.97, 3.72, 3.86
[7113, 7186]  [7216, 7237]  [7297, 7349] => -0.02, 3.65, 3.89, 4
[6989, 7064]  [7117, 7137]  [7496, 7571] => 0.09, 3.96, 3.65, 4.08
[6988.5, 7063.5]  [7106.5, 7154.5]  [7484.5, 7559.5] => 0.10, 3.96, 3.64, 4.07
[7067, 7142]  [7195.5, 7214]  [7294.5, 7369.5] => 0.06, 3.71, 3.61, 3.95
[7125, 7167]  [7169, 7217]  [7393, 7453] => 0.01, 3.61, 3.64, 3.97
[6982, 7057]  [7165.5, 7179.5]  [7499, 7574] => 0.09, 3.97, 3.68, 4.09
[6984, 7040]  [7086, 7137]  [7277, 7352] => 0.08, 3.98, 3.7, 3.95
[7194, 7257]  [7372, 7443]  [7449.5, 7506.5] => 0.01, 3.79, 3.94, 4.07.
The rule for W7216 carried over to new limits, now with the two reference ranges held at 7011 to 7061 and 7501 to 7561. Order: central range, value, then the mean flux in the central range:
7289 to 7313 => 0.52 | 3.93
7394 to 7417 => 0.53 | 3.95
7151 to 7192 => 3.19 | 3.67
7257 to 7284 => 1.07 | 3.85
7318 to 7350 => 0.12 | 4.01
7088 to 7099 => 0.62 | 3.74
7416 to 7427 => 0.65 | 3.81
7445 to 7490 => -0.10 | 4.07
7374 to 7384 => 0.18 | 3.96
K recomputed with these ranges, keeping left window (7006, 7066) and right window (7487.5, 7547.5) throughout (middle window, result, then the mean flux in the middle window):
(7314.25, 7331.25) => 0.26 angstrom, 3.97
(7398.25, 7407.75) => 0.19 angstrom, 3.98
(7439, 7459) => 0.11 angstrom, 4.05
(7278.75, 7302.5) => 1.12 angstrom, 3.83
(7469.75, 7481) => 0.06 angstrom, 4.06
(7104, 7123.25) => 1.17 angstrom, 3.73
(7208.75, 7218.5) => 0.82 angstrom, 3.66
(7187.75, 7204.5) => 1.61 angstrom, 3.61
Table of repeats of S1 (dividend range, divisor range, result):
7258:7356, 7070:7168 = 1.06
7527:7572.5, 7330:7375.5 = 1.03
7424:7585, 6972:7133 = 1.05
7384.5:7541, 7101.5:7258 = 1.09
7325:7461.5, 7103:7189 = 1.08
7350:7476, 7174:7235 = 1.07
